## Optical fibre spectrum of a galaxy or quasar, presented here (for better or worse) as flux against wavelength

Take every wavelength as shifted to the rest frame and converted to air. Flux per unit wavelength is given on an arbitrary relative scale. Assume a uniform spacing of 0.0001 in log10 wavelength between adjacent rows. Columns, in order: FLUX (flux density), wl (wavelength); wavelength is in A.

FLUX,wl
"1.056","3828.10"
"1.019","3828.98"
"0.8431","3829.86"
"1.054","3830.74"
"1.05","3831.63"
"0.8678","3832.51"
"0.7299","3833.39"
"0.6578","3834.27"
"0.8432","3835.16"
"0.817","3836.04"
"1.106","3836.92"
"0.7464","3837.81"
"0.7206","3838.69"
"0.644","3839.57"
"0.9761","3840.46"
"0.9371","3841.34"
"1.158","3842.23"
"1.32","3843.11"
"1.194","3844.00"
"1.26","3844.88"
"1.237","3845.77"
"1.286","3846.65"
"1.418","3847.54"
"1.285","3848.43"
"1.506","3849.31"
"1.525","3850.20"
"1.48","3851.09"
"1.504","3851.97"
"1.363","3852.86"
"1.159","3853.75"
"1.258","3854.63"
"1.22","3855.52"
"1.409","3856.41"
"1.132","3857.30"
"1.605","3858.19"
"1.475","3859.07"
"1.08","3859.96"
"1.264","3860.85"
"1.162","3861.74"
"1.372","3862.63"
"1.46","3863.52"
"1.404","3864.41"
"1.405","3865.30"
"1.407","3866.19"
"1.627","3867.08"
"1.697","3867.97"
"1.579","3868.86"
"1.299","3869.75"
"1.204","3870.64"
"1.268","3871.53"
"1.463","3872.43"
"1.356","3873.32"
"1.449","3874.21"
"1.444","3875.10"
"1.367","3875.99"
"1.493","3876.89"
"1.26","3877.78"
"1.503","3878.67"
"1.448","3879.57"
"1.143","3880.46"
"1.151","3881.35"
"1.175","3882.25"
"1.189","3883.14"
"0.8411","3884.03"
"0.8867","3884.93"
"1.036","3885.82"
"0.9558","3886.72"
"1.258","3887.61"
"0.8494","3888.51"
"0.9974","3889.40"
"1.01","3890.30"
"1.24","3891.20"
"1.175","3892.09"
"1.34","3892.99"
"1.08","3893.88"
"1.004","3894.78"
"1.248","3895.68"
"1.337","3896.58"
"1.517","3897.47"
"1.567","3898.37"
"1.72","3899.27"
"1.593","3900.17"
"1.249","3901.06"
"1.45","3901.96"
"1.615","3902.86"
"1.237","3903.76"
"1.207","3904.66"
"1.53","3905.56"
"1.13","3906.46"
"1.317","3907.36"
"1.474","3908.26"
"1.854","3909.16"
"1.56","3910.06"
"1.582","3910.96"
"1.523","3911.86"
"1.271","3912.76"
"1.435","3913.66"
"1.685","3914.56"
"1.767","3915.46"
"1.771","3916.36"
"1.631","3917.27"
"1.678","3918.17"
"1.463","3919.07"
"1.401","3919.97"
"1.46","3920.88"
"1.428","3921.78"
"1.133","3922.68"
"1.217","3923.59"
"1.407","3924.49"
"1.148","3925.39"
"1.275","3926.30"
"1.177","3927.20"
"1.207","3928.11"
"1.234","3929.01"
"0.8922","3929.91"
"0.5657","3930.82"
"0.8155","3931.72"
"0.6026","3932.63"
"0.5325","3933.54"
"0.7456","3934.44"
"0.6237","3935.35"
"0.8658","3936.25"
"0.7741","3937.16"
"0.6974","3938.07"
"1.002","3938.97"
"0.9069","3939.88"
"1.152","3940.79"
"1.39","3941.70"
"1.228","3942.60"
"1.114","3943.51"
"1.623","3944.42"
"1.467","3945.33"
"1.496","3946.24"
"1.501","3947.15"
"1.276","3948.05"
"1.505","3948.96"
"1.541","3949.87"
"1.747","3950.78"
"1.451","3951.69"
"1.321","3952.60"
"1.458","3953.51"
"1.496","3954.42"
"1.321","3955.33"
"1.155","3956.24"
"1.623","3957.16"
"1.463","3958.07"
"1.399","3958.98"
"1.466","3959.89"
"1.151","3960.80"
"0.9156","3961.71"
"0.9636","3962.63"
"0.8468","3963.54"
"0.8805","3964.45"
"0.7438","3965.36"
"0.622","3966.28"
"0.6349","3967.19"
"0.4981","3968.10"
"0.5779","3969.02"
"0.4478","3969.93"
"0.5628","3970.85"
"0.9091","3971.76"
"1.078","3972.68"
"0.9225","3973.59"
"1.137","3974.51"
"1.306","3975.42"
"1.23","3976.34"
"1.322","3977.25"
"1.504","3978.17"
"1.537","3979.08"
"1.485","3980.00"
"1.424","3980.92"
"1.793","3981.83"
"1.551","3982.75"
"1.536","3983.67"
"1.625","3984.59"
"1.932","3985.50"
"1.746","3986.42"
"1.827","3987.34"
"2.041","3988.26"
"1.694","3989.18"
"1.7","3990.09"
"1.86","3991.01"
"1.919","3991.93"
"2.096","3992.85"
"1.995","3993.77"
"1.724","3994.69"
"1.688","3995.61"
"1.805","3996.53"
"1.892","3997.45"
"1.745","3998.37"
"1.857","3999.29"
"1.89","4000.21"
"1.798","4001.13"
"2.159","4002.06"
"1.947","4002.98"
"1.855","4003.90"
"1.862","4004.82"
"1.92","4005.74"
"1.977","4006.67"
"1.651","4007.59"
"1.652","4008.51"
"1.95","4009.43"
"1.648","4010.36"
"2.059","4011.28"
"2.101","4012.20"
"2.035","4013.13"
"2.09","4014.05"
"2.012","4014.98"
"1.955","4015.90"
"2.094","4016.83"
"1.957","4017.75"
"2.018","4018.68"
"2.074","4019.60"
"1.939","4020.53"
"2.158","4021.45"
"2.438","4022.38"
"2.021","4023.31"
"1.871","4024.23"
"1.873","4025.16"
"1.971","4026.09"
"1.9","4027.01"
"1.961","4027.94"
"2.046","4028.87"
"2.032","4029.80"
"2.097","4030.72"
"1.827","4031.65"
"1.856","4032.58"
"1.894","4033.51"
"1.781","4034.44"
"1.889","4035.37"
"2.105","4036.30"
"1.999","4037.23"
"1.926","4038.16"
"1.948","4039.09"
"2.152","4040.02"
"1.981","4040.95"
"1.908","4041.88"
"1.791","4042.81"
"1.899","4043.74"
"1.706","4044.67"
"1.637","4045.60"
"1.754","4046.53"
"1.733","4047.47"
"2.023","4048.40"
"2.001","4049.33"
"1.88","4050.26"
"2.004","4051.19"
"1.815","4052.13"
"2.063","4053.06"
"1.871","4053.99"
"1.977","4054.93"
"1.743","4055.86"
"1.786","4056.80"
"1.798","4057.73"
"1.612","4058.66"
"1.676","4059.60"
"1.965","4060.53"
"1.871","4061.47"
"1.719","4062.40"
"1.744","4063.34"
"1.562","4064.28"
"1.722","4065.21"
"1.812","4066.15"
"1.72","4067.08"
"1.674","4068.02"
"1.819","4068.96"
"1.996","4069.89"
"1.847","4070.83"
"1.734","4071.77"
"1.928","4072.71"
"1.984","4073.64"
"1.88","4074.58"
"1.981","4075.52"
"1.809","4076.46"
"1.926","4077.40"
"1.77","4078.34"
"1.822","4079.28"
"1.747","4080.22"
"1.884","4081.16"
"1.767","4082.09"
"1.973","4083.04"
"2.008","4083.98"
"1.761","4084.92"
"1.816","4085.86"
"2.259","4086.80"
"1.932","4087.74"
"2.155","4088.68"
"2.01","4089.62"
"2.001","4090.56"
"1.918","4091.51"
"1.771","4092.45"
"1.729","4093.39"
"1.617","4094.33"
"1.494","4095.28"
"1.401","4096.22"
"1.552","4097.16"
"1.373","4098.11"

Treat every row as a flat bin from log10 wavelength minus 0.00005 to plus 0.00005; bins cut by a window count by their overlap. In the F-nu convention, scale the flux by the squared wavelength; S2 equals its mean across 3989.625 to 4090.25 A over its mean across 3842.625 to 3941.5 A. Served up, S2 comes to 1.6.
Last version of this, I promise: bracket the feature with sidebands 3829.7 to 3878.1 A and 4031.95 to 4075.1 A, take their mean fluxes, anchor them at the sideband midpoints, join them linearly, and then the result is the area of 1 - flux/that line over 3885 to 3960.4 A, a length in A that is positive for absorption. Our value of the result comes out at 8.49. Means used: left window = 1.24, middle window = 1.28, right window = 1.85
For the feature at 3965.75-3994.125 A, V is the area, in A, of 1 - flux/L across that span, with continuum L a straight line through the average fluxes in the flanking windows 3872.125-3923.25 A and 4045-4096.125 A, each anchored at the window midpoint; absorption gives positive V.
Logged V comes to 4.0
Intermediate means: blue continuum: 1.35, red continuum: 1.84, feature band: 1.37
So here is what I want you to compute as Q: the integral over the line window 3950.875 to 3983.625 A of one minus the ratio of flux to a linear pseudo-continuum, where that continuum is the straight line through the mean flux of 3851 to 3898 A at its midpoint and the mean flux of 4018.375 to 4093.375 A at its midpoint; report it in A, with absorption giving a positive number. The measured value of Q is 8.9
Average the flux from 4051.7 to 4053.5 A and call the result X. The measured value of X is 1.94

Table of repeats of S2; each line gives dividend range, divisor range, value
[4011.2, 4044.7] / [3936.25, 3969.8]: 1.77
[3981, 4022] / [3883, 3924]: 1.47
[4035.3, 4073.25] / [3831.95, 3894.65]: 1.67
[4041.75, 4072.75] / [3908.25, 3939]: 1.59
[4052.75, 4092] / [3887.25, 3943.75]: 1.62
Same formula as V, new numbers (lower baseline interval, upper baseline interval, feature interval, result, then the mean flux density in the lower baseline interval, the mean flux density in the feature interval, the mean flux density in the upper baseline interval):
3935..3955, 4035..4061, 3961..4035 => -2.31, 1.26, 1.65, 1.88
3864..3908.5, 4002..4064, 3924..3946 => 7.06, 1.3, 1.02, 1.92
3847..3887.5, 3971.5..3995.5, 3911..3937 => 4.19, 1.33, 1.21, 1.58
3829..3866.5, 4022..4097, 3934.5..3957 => 3.72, 1.17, 1.25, 1.87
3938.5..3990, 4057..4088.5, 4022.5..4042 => -4.01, 1.28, 1.96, 1.84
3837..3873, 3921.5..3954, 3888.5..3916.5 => -4.22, 1.29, 1.39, 1.15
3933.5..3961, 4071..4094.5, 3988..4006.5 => -4.77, 1.25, 1.87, 1.89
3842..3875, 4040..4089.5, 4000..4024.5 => -3.39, 1.36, 1.97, 1.86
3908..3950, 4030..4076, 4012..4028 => -3.09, 1.25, 2.03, 1.86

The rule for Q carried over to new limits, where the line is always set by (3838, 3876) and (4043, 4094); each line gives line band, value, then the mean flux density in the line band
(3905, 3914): -0.1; 1.47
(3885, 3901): 2.0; 1.22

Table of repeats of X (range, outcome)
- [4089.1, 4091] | 2.01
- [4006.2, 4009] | 1.76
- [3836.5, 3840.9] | 0.837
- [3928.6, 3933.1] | 0.817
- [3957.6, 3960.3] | 1.45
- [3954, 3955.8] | 1.41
